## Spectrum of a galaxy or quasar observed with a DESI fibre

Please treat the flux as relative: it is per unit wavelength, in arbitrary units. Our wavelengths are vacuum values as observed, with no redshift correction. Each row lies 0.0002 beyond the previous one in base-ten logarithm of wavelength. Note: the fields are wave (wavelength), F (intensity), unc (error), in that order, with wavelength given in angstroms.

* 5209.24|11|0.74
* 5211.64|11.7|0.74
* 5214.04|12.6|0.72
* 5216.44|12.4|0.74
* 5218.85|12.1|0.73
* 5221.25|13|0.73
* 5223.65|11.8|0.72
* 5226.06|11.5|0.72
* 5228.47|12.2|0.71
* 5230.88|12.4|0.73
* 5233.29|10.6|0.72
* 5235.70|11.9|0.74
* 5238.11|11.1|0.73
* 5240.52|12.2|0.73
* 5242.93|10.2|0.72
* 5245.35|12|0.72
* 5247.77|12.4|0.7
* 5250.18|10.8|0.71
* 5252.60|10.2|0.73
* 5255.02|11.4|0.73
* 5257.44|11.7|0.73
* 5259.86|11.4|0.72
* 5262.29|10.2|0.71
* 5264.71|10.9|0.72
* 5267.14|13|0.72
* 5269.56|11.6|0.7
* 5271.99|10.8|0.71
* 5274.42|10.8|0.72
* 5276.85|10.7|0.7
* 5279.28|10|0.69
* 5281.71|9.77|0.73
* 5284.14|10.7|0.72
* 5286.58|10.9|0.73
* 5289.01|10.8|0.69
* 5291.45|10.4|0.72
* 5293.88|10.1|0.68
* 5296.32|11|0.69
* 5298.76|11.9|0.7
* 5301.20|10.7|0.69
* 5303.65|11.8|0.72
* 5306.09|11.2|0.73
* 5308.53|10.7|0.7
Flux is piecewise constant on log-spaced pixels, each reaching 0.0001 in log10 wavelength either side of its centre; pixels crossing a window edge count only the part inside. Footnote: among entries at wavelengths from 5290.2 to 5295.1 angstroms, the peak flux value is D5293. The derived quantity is 10.4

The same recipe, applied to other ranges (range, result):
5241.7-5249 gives 12.4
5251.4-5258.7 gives 11.7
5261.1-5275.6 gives 13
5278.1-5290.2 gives 10.9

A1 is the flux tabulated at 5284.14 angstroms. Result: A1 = 10.7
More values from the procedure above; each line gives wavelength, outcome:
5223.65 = 11.8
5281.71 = 9.77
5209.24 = 11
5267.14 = 13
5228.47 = 12.2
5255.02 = 11.4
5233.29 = 10.6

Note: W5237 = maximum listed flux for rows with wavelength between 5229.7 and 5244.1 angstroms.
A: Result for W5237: 12.4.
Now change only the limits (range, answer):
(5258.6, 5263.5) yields 11.4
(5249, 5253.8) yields 10.8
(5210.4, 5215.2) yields 12.6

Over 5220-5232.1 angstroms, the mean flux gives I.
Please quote 12.2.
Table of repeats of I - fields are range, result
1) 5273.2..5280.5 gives 10.5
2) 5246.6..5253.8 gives 11.1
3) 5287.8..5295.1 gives 10.4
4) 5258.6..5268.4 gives 11.4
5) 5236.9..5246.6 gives 11.4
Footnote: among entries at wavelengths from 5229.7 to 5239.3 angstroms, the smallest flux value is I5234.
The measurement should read 10.6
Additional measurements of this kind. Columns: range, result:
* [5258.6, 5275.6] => 10.2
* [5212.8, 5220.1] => 12.1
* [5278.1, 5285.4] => 9.77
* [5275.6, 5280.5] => 10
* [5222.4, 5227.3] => 11.5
